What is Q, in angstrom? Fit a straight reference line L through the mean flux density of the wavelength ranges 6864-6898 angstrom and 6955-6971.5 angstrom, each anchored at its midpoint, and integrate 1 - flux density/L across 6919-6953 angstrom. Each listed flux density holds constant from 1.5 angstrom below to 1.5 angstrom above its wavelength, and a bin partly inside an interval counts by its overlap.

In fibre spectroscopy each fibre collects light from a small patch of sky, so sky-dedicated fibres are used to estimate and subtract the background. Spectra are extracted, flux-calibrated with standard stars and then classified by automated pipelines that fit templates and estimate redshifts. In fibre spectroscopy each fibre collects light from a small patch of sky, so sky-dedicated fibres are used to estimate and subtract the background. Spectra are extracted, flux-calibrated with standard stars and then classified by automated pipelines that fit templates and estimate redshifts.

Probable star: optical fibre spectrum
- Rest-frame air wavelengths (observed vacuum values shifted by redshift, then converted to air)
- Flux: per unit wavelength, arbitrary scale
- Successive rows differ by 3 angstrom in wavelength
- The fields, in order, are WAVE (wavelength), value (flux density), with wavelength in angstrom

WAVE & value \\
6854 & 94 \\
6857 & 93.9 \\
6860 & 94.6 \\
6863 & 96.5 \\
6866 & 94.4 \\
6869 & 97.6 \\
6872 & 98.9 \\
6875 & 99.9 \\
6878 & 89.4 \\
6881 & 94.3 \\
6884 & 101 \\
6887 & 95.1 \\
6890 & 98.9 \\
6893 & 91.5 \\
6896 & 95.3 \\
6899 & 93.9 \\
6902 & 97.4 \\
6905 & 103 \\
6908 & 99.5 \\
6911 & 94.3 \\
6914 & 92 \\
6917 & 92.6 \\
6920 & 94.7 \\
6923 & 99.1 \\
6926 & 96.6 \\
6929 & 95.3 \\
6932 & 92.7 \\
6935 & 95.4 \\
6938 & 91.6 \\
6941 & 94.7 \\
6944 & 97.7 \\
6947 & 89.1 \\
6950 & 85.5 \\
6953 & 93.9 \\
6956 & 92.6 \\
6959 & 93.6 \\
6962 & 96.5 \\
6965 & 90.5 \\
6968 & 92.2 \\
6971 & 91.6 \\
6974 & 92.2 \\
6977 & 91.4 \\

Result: 0.04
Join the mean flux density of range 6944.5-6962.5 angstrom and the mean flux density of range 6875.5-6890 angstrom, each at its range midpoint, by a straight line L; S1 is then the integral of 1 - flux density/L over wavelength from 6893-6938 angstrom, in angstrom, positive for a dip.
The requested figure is -0.8 angstrom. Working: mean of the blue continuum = 95.7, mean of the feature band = 95.6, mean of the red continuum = 91.9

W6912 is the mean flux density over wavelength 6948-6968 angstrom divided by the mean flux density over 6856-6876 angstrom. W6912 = 1.0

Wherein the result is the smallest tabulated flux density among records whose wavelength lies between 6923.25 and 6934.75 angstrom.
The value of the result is 92.7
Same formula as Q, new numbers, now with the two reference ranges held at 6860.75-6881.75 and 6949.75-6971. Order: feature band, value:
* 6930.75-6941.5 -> 0.0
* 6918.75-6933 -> -0.3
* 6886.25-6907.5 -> -0.4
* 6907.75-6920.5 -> 0.0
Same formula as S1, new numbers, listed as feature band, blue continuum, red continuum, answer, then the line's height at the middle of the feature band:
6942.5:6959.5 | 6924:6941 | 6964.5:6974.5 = 0.2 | 93.1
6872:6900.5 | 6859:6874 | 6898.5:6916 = 0.3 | 96.6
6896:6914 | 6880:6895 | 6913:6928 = -0.3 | 95.6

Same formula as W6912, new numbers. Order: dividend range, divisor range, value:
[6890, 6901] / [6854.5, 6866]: 1.00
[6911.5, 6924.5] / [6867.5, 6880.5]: 0.98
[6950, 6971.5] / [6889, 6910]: 0.95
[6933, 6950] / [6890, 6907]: 0.96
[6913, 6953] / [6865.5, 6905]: 0.97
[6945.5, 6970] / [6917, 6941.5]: 0.97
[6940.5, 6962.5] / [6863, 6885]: 0.96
